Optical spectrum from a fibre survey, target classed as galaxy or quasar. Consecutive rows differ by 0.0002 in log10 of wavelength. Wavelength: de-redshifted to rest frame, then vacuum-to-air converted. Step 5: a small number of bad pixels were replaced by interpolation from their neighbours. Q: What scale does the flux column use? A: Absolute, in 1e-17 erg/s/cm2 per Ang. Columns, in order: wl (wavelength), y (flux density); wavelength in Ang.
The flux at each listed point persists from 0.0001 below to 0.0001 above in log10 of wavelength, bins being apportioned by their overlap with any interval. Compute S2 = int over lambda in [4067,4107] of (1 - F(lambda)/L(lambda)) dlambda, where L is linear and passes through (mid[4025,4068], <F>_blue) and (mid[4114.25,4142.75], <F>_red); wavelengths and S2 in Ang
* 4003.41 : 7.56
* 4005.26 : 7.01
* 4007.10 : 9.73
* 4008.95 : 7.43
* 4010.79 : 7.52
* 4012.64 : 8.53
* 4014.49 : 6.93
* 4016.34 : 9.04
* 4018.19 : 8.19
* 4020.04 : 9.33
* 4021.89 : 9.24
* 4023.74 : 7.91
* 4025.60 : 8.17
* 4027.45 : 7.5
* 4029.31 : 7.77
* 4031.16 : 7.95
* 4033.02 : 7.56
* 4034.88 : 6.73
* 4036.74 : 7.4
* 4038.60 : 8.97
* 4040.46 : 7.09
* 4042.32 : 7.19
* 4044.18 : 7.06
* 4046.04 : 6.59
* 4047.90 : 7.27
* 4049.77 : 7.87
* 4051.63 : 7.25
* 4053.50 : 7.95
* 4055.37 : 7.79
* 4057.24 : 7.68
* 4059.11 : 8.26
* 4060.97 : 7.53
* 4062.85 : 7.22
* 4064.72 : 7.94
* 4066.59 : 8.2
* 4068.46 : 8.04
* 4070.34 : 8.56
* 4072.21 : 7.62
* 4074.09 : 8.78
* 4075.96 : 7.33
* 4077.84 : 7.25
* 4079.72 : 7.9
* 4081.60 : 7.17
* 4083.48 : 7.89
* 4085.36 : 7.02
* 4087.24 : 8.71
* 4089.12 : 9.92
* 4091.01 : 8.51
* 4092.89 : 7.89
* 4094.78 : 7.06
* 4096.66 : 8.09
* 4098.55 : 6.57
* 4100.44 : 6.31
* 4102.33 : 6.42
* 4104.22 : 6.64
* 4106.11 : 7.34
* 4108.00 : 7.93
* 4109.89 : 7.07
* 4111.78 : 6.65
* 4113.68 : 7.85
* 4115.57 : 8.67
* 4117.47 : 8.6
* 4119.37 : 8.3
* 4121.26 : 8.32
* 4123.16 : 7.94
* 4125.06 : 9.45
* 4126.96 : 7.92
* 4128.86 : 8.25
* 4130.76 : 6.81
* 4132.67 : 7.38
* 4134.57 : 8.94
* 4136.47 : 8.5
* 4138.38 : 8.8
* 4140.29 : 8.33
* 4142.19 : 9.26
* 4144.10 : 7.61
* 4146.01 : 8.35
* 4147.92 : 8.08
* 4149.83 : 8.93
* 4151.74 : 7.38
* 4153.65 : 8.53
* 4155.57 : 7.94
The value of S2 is 1.5 Ang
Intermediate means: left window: 7.61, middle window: 7.67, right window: 8.35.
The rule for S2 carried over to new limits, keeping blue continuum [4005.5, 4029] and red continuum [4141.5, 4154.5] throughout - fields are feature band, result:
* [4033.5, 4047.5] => 1.6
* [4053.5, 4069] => 0.8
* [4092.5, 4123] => 2.9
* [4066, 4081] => 0.6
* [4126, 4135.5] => 0.5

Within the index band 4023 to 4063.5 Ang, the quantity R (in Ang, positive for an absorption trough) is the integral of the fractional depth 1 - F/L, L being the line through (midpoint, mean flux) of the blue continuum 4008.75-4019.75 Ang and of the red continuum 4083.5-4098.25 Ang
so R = 2.45 Ang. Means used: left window 8.06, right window 8.08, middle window 7.58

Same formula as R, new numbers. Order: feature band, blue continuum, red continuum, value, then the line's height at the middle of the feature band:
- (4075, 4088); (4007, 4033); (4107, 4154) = 0.9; 8.15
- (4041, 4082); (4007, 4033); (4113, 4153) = 2.7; 8.2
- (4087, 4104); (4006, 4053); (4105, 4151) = 0.9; 8.04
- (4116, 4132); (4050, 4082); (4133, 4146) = 0.3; 8.36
